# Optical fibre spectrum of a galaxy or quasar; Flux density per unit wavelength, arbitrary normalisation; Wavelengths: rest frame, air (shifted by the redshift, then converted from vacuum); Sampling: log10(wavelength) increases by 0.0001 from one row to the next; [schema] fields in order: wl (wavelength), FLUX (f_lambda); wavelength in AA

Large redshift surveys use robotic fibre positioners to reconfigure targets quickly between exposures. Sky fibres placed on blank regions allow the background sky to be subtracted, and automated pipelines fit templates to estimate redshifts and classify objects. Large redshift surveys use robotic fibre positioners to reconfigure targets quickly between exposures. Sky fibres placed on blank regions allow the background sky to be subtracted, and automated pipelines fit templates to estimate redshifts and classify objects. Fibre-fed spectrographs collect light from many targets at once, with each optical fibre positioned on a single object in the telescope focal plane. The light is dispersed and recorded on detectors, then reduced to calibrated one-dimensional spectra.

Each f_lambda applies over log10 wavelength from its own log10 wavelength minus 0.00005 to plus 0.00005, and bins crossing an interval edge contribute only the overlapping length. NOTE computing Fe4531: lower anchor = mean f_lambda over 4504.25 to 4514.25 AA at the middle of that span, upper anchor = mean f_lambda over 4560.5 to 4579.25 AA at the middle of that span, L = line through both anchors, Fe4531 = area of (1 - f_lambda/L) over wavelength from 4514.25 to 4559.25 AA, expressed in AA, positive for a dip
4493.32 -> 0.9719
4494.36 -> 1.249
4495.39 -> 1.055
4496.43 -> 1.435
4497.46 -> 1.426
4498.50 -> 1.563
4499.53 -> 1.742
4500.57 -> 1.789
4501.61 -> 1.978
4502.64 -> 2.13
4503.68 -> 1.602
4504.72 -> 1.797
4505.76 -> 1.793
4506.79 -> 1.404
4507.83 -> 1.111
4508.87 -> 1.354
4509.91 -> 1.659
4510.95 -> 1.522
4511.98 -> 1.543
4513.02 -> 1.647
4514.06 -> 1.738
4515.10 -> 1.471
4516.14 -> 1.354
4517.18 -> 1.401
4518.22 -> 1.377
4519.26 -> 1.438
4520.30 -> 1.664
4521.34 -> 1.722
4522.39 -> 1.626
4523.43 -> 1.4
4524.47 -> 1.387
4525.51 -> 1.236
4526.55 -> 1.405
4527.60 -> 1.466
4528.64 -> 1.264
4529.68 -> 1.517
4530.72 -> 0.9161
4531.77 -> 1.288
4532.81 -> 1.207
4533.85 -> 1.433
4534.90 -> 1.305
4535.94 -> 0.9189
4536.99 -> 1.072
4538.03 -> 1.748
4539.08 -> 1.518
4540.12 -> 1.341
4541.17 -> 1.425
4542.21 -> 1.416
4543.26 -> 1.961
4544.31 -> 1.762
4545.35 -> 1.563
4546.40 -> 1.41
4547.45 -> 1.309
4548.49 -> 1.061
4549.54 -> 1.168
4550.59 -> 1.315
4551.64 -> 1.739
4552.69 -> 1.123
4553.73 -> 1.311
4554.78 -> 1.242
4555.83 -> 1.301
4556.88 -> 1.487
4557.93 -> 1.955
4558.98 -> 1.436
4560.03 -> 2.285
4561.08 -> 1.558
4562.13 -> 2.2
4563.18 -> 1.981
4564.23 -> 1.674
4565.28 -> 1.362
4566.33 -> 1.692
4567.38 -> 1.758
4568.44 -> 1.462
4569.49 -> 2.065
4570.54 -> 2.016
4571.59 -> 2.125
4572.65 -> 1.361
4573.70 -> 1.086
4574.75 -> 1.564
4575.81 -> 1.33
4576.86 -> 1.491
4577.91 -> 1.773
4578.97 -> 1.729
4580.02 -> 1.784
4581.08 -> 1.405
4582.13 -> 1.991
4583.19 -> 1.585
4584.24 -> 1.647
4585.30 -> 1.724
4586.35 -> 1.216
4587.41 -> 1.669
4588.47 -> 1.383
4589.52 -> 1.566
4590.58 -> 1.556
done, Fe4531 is 5.6 AA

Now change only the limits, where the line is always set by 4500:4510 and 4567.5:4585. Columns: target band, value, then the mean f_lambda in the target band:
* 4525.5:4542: 3.4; 1.32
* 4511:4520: 0.9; 1.5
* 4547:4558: 2.1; 1.34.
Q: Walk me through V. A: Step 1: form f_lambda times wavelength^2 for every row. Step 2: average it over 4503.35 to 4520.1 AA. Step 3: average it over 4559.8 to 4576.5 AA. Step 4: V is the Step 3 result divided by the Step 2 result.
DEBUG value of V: 1.16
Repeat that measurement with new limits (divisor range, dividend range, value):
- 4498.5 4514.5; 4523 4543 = 0.82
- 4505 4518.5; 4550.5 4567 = 1.10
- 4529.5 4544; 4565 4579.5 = 1.22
